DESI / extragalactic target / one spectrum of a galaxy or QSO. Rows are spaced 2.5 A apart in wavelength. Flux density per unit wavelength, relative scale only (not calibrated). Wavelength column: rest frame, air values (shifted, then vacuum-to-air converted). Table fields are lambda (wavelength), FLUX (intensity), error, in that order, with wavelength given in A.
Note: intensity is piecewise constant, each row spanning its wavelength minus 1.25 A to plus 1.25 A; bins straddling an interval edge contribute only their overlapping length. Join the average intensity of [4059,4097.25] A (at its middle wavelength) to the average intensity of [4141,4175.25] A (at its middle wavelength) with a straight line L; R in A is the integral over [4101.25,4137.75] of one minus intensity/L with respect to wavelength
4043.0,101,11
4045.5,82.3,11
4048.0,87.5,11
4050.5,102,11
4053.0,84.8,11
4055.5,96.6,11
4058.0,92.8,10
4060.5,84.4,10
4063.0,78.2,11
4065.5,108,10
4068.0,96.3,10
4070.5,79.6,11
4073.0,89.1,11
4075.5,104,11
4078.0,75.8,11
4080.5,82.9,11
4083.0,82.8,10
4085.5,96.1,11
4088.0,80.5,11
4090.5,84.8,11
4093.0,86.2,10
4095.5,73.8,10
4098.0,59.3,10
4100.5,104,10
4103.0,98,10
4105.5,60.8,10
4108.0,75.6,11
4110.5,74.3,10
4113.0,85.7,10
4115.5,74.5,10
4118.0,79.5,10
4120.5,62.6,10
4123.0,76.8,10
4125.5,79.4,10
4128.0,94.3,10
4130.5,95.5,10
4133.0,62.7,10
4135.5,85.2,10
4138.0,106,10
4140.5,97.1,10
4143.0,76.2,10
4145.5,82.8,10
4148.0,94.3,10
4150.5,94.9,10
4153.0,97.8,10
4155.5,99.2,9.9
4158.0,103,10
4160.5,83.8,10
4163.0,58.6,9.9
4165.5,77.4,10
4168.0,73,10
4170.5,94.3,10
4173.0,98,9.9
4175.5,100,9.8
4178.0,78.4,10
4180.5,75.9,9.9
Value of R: 3.0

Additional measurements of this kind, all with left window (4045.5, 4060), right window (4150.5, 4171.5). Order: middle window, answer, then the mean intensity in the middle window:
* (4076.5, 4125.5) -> 5.1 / 79.8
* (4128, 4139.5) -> -0.1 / 88.3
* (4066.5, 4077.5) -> -0.1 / 91.5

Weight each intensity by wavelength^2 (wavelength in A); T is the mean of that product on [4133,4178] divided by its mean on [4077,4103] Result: 1.09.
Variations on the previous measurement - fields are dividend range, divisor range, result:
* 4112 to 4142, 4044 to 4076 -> 0.95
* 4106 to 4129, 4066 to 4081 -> 0.89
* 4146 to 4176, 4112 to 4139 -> 1.11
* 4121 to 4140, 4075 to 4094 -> 1.01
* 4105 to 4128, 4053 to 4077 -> 0.85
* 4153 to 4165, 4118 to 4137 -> 1.10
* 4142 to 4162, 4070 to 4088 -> 1.09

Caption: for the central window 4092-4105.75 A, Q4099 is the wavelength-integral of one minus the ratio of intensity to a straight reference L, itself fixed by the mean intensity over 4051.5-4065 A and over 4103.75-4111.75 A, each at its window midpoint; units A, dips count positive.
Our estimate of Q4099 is -1.2 A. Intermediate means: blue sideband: 88.8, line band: 81.7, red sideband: 72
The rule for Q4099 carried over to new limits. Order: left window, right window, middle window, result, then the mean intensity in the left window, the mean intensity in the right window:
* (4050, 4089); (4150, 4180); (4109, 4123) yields 2.1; 89.4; 87.7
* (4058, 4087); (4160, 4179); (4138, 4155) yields -1.5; 88.9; 83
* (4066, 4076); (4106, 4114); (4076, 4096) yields 0.6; 92.5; 76.6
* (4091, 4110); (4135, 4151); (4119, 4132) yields 0.8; 79.7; 91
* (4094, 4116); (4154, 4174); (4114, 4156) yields -1.6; 78.7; 85.9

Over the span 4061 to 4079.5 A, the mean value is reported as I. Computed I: 89.8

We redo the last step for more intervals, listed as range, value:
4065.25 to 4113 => 84.4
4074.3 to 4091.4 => 86.7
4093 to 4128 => 78.2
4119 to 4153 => 85.6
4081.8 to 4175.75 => 84.3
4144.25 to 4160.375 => 94.5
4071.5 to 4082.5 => 87.4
